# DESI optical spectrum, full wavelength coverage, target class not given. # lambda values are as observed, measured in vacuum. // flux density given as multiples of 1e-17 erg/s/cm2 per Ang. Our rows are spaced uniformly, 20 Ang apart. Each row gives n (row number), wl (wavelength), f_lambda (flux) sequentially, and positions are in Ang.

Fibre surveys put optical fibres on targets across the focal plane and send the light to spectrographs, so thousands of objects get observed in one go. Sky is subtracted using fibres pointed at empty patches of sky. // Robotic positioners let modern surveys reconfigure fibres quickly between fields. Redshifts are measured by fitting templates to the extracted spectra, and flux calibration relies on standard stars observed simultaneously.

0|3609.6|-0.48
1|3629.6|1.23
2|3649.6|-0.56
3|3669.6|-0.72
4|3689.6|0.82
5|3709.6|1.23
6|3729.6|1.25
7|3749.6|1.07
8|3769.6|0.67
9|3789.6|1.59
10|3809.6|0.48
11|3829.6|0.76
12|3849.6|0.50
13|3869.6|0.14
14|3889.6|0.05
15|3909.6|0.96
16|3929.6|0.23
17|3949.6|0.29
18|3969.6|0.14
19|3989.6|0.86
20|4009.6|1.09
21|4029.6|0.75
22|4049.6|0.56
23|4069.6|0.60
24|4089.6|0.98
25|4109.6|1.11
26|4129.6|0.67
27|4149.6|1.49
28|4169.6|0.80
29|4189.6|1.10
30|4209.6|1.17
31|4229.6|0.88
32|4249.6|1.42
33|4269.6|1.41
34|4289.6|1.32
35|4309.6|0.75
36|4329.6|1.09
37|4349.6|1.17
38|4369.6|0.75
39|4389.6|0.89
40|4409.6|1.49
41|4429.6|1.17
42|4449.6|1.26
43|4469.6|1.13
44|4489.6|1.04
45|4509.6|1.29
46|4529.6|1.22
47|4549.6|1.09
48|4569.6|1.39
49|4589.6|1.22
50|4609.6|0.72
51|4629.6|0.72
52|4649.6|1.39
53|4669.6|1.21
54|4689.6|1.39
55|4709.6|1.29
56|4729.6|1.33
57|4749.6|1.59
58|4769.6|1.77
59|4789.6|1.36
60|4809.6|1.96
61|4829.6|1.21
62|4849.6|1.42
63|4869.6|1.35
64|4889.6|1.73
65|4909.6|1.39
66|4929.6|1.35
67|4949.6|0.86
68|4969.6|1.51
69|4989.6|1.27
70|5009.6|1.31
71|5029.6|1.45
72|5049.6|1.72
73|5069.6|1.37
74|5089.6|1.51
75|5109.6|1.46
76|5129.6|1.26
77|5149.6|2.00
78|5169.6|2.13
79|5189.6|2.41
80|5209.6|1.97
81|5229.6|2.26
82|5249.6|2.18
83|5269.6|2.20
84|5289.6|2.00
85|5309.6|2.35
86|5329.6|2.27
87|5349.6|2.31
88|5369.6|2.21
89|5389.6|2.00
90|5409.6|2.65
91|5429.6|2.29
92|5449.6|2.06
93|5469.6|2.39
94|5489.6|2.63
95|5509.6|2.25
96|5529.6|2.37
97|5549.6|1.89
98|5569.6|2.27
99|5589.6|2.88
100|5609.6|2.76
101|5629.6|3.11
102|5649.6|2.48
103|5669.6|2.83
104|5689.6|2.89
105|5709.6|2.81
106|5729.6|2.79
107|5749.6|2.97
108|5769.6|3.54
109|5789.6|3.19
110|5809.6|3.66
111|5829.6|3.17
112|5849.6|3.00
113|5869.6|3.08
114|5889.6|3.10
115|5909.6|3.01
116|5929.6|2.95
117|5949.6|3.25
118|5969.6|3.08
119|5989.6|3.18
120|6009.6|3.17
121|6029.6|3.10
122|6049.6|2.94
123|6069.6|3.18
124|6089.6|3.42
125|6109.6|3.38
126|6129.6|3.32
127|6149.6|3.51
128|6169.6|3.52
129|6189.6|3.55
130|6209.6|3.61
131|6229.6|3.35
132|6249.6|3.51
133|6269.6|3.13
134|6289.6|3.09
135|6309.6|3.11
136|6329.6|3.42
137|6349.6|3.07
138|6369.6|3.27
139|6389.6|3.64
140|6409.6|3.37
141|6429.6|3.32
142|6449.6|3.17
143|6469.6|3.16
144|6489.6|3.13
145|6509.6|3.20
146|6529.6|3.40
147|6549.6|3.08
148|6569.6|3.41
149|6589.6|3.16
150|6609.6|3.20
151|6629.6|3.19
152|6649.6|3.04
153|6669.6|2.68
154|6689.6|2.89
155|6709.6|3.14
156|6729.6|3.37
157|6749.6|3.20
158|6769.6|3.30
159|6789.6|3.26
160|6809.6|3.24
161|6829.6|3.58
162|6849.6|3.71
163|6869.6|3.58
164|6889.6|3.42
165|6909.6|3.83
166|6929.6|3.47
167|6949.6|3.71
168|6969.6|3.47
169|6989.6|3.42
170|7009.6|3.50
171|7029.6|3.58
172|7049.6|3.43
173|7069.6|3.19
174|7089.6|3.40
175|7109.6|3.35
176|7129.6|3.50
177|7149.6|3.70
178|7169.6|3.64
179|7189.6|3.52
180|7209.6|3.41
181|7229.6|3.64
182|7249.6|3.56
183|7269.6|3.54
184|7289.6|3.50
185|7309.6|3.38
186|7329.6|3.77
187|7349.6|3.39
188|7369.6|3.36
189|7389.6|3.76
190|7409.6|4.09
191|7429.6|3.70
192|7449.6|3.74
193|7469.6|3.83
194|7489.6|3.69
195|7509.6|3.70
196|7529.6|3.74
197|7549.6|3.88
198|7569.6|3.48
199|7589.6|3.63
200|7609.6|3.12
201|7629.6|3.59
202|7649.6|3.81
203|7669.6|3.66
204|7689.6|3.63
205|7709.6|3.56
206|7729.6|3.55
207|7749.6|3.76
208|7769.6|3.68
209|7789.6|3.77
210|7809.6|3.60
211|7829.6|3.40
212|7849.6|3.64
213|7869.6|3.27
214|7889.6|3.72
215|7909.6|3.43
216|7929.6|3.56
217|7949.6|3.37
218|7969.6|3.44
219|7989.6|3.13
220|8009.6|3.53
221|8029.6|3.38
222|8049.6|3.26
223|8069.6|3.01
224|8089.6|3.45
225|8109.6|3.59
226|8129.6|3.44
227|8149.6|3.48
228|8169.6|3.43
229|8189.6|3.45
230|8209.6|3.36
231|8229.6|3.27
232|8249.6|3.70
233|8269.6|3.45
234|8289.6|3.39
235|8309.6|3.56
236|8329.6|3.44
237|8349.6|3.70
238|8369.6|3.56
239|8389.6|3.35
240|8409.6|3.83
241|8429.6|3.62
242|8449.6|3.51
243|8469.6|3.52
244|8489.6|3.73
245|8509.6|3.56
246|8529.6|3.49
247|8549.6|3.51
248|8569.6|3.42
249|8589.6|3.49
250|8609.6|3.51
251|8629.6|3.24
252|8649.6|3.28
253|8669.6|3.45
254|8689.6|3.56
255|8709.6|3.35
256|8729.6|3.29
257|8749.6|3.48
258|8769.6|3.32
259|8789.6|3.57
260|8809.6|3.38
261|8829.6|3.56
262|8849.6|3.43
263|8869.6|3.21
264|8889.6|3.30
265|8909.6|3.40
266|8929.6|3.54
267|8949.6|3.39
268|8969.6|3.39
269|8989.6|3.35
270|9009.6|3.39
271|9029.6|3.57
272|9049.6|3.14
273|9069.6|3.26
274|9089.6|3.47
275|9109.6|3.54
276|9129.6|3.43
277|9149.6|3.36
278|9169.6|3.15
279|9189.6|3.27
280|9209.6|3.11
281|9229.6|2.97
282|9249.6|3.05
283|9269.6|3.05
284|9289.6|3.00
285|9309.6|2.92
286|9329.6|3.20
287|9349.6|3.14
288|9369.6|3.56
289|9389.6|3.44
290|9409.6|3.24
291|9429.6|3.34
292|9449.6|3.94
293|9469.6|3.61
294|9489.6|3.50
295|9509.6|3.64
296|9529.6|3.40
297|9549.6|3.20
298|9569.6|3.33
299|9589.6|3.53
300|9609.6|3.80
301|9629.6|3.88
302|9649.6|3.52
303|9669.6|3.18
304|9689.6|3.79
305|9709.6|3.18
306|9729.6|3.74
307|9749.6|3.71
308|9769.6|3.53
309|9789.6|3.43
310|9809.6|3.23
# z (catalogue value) 0.290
